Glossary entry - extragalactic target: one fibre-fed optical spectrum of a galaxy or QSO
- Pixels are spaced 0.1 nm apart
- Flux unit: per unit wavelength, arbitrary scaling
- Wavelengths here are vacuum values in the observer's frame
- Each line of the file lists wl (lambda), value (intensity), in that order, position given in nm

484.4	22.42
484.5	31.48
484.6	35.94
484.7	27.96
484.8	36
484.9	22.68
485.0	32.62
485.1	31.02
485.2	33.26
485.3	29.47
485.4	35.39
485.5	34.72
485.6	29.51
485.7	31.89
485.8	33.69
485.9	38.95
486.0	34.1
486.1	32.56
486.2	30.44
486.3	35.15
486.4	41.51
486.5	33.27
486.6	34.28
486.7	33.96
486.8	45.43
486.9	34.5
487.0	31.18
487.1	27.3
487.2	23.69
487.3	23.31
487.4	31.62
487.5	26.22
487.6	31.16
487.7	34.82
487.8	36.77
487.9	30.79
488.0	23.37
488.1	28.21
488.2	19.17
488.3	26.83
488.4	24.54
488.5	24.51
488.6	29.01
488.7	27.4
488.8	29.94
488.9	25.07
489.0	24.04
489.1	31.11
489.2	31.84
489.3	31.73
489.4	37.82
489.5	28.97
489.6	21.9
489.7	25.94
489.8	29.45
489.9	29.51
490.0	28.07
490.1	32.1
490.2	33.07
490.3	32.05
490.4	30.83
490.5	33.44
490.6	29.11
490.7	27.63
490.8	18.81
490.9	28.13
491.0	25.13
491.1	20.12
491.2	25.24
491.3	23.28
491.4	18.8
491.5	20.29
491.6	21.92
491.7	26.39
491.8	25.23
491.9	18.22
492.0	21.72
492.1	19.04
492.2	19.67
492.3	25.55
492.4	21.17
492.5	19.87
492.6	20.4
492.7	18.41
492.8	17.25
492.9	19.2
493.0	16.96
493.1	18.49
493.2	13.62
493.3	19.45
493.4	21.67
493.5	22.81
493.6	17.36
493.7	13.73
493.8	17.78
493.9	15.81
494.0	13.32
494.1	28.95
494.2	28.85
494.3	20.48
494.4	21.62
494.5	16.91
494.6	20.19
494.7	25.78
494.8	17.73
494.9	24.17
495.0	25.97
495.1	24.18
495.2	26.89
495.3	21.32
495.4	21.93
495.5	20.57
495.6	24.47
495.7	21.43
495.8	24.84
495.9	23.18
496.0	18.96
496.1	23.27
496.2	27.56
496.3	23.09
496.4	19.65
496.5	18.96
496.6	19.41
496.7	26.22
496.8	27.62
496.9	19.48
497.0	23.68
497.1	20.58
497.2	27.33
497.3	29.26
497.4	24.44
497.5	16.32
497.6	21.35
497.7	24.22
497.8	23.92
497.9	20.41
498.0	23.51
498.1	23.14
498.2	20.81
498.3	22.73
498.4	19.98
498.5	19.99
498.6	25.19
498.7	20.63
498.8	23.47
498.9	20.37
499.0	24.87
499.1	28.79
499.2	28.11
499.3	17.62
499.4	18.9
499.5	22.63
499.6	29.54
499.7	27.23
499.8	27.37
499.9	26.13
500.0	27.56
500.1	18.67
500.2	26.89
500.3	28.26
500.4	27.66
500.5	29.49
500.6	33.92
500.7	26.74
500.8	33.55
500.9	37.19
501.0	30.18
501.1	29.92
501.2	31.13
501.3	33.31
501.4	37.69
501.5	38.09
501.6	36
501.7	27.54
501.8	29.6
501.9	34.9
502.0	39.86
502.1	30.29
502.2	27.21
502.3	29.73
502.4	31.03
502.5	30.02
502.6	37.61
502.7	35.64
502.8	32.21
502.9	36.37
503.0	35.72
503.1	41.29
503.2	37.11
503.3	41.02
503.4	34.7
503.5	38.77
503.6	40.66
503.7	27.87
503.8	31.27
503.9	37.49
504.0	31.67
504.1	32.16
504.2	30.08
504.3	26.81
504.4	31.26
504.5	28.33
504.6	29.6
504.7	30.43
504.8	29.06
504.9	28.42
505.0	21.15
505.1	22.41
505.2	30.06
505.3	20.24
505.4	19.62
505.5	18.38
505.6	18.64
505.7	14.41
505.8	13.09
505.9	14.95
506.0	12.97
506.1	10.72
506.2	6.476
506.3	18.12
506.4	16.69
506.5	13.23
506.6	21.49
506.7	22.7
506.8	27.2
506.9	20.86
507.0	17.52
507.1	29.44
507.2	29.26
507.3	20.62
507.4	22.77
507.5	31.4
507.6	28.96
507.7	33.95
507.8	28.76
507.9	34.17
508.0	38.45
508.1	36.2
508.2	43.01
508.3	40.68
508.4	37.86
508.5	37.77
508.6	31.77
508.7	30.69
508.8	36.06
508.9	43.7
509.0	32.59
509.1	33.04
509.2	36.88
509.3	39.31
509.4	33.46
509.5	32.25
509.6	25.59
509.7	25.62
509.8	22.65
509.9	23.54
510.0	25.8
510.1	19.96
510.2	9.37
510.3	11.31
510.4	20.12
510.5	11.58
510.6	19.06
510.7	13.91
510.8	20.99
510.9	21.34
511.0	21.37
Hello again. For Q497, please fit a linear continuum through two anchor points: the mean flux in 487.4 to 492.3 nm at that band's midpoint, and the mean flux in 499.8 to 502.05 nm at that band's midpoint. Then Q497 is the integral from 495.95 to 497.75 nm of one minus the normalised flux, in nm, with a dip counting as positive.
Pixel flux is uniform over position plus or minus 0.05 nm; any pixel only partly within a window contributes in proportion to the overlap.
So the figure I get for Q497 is 0.41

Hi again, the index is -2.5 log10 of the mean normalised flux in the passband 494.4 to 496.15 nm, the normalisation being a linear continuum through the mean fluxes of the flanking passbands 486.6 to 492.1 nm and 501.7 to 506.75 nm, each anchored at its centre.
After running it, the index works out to 0.227 mag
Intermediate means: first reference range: 27.8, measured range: 22.4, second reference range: 27.5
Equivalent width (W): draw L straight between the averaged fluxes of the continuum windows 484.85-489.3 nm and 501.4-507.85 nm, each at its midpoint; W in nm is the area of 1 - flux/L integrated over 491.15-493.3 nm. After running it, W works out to 0.67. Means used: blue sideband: 30.7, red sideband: 27.7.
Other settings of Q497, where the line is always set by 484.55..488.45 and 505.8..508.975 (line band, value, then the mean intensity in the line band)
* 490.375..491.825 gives 0.267 nm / 24.9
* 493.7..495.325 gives 0.441 nm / 21.6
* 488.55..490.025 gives 0.098 nm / 28.8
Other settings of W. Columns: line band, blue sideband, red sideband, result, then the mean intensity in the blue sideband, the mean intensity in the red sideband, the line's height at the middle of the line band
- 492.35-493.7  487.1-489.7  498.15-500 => 0.382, 28.1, 23.7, 26.2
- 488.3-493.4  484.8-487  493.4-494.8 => 0.181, 33.7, 20.2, 25.6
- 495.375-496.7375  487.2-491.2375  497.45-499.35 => 0.085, 28.2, 22.4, 23.9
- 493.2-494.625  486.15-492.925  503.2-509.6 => 0.406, 27.3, 28.2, 27.6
